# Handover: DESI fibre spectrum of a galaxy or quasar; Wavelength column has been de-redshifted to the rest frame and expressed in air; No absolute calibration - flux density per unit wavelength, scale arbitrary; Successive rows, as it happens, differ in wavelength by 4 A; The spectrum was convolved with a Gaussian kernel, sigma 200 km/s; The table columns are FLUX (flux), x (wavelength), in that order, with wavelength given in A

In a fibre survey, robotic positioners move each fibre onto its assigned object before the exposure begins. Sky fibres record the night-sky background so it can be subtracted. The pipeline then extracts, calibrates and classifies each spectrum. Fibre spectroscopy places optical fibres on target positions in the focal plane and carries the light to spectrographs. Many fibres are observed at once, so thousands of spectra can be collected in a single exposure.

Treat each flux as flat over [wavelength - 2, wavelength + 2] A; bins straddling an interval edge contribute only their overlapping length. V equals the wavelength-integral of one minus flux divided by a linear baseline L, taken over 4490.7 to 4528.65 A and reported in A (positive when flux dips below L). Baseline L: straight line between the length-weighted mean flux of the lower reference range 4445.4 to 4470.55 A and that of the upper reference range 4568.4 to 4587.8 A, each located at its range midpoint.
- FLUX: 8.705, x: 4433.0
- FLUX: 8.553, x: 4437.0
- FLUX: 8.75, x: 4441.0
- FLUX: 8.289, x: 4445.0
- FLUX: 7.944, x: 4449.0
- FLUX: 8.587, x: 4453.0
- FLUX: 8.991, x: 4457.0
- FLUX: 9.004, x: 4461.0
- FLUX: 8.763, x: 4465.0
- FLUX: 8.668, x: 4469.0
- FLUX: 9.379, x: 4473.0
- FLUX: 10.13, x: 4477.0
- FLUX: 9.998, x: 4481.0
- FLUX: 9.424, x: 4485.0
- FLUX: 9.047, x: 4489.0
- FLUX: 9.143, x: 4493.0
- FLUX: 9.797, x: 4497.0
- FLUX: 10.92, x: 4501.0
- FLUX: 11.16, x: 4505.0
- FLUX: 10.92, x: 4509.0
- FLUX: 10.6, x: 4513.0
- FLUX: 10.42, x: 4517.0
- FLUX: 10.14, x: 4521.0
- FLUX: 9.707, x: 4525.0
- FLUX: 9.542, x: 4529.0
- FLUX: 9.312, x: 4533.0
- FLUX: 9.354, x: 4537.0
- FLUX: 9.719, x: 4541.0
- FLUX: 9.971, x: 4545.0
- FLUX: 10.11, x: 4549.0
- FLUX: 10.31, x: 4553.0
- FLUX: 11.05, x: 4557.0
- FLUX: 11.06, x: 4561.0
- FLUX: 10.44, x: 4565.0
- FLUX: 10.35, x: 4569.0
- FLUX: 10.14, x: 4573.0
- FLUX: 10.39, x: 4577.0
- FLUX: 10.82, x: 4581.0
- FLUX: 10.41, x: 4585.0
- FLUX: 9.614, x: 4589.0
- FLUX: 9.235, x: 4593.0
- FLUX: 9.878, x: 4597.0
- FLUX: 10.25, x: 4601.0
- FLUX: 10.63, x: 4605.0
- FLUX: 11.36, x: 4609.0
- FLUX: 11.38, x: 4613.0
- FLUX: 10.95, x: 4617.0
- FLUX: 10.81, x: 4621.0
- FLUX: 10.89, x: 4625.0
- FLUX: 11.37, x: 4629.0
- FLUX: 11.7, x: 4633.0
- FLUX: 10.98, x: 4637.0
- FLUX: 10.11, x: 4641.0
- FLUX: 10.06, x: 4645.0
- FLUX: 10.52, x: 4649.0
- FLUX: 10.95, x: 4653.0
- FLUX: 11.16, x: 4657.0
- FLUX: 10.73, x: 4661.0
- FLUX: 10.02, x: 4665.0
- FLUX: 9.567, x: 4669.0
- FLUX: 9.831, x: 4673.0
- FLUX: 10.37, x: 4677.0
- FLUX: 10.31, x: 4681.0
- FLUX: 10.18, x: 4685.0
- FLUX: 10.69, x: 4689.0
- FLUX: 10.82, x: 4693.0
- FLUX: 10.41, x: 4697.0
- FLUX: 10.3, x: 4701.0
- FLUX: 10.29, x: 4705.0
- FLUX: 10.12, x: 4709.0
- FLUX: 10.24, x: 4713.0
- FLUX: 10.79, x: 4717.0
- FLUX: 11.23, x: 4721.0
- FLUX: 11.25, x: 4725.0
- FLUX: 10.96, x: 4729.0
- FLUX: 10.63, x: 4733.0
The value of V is -3.5 A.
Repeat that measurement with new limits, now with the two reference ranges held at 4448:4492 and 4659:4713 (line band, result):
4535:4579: -3.1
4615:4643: -2.8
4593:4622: -2.3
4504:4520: -2.4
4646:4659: -0.9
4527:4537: 0.0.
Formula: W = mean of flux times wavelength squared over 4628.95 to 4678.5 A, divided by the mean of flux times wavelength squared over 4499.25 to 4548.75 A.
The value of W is 1.1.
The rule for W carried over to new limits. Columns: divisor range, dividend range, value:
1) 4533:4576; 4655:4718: 1.07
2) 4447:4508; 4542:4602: 1.13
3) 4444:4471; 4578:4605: 1.24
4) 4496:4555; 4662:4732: 1.11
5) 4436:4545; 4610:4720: 1.20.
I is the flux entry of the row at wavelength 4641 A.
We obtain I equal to 10.11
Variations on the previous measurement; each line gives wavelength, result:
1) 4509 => 10.92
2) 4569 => 10.35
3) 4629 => 11.37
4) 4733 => 10.63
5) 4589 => 9.614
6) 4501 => 10.92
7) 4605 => 10.63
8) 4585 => 10.41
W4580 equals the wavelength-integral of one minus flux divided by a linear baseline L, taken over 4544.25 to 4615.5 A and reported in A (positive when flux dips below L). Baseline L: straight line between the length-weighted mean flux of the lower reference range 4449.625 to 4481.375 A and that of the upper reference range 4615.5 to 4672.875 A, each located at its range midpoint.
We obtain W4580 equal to -2.3 A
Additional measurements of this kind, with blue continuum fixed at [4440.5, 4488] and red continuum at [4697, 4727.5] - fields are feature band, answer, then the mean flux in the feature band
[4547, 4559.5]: -1.22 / 10.5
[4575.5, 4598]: -0.62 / 10.1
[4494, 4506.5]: -1.69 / 10.5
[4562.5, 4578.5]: -1.10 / 10.4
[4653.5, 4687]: 0.07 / 10.3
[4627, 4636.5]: -1.29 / 11.4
